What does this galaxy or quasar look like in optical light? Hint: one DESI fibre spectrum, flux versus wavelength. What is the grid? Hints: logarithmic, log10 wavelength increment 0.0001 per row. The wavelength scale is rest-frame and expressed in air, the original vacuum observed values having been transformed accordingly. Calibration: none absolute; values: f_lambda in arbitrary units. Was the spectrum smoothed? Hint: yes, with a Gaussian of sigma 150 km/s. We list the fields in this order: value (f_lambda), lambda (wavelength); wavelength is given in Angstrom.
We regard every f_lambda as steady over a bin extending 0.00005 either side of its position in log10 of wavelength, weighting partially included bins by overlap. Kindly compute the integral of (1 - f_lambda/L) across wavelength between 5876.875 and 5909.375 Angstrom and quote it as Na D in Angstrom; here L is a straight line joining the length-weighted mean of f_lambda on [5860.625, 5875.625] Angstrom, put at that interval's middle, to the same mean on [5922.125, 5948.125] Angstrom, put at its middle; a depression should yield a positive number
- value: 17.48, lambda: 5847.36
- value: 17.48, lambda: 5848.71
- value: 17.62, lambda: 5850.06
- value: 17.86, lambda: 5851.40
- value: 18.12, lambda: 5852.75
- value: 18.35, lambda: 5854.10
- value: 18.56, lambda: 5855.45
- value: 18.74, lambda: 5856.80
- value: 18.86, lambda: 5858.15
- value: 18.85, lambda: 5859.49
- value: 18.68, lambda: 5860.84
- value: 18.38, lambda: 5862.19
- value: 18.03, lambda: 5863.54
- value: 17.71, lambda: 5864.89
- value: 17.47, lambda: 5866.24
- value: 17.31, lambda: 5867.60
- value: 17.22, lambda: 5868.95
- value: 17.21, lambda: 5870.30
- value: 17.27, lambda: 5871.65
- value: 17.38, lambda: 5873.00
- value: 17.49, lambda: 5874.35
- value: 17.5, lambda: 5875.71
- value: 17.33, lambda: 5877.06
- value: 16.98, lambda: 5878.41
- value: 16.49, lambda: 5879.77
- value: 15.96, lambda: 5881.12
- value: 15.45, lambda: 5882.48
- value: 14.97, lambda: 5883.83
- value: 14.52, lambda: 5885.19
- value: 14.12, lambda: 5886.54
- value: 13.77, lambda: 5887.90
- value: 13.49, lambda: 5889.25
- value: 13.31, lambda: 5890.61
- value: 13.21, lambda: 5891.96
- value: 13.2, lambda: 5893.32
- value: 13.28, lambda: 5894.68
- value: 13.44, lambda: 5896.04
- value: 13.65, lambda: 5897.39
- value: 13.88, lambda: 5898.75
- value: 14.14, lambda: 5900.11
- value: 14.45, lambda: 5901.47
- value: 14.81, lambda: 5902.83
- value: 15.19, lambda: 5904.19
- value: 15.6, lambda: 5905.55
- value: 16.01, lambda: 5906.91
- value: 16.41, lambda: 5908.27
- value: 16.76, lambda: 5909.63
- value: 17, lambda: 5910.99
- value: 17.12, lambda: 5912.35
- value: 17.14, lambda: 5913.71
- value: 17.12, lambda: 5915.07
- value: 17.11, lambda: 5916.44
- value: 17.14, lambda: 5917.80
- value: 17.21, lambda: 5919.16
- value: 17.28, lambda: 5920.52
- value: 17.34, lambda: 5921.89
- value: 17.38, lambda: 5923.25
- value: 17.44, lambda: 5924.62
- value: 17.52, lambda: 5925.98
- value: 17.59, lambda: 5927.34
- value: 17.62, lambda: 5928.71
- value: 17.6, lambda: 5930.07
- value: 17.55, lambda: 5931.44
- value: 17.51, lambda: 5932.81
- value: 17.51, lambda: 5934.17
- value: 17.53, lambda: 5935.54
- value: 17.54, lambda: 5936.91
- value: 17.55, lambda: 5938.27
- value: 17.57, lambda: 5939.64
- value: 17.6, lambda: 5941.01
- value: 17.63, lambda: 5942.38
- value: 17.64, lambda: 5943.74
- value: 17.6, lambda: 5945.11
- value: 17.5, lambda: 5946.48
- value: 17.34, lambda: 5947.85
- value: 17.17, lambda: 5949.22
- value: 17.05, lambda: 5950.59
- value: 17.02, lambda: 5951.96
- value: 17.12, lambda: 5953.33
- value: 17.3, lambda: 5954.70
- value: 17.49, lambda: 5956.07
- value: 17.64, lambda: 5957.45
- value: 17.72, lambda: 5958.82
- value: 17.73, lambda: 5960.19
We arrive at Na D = 5.3 Angstrom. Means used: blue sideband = 17.6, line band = 14.7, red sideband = 17.5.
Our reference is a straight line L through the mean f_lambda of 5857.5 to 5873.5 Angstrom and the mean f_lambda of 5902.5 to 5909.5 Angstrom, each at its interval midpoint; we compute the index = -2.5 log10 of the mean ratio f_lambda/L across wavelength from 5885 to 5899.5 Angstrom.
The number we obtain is 0.21 mag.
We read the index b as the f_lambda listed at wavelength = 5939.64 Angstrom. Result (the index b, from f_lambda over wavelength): 17.57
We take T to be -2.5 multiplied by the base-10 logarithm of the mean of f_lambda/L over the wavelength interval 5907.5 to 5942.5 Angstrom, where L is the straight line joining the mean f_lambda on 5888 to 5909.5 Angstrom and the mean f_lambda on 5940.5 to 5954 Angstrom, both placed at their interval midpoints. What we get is -0.09 mag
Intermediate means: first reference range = 14.3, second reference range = 17.4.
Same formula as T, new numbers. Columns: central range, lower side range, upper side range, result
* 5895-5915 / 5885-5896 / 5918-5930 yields -0.011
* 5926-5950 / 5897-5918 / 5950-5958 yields -0.048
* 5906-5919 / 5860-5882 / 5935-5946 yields 0.041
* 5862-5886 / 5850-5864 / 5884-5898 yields -0.056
